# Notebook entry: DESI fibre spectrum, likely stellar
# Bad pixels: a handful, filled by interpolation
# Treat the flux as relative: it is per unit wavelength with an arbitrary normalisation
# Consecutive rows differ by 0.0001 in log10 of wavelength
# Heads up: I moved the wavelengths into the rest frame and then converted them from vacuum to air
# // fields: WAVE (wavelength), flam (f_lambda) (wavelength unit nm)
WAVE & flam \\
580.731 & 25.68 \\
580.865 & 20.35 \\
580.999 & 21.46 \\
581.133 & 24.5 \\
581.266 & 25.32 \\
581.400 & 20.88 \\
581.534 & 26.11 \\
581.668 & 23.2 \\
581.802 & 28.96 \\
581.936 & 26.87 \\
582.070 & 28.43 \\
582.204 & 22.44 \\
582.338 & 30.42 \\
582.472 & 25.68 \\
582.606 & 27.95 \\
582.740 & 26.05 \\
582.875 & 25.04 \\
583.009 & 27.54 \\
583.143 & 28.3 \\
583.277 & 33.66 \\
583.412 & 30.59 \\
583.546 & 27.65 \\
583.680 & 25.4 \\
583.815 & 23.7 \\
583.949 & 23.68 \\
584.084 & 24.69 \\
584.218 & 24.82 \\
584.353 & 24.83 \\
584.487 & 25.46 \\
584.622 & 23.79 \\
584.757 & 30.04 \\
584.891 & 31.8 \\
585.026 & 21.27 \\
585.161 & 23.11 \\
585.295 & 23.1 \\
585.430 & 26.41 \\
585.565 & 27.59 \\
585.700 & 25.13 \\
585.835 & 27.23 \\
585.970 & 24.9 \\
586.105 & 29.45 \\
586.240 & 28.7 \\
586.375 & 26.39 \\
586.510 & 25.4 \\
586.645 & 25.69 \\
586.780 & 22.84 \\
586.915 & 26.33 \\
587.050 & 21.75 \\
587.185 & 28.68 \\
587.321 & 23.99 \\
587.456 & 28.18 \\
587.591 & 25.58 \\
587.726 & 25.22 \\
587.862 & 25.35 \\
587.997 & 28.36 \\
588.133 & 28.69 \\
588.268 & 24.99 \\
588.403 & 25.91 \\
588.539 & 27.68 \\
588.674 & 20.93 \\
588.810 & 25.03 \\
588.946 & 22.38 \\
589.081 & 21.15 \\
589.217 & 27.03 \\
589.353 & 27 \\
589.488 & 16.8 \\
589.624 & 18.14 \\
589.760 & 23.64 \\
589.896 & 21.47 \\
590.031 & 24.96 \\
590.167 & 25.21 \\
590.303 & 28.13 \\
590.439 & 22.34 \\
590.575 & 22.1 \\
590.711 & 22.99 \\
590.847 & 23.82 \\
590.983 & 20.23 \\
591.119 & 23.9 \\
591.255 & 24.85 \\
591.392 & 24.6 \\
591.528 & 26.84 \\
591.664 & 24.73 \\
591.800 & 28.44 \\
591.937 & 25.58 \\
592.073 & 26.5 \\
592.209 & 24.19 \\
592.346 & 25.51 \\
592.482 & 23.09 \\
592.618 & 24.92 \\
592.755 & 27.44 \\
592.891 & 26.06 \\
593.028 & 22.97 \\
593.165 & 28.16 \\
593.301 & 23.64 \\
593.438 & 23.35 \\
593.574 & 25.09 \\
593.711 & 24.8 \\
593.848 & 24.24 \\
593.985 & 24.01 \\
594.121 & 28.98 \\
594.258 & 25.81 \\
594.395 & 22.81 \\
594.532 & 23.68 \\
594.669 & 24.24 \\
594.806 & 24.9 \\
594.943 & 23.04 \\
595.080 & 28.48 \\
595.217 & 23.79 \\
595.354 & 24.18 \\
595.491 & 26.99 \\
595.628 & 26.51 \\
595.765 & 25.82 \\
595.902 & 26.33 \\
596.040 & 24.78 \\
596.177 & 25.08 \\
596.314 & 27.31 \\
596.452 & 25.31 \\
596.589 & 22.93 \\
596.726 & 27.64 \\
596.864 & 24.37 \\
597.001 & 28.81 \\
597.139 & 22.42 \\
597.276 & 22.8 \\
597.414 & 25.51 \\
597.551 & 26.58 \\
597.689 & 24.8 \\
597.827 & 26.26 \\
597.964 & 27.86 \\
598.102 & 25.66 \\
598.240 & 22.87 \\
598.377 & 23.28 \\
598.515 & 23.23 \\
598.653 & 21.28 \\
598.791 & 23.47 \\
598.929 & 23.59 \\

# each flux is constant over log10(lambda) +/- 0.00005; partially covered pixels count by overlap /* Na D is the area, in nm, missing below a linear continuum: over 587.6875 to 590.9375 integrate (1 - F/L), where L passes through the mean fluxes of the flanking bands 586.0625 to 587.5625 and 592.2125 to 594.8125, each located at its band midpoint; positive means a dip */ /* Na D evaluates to 0.20 nm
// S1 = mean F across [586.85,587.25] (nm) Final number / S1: 25.6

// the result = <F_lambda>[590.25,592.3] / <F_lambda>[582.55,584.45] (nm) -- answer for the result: 0.92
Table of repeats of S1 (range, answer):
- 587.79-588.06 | 26.8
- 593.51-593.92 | 24.7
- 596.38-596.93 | 25.1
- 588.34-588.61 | 26.7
